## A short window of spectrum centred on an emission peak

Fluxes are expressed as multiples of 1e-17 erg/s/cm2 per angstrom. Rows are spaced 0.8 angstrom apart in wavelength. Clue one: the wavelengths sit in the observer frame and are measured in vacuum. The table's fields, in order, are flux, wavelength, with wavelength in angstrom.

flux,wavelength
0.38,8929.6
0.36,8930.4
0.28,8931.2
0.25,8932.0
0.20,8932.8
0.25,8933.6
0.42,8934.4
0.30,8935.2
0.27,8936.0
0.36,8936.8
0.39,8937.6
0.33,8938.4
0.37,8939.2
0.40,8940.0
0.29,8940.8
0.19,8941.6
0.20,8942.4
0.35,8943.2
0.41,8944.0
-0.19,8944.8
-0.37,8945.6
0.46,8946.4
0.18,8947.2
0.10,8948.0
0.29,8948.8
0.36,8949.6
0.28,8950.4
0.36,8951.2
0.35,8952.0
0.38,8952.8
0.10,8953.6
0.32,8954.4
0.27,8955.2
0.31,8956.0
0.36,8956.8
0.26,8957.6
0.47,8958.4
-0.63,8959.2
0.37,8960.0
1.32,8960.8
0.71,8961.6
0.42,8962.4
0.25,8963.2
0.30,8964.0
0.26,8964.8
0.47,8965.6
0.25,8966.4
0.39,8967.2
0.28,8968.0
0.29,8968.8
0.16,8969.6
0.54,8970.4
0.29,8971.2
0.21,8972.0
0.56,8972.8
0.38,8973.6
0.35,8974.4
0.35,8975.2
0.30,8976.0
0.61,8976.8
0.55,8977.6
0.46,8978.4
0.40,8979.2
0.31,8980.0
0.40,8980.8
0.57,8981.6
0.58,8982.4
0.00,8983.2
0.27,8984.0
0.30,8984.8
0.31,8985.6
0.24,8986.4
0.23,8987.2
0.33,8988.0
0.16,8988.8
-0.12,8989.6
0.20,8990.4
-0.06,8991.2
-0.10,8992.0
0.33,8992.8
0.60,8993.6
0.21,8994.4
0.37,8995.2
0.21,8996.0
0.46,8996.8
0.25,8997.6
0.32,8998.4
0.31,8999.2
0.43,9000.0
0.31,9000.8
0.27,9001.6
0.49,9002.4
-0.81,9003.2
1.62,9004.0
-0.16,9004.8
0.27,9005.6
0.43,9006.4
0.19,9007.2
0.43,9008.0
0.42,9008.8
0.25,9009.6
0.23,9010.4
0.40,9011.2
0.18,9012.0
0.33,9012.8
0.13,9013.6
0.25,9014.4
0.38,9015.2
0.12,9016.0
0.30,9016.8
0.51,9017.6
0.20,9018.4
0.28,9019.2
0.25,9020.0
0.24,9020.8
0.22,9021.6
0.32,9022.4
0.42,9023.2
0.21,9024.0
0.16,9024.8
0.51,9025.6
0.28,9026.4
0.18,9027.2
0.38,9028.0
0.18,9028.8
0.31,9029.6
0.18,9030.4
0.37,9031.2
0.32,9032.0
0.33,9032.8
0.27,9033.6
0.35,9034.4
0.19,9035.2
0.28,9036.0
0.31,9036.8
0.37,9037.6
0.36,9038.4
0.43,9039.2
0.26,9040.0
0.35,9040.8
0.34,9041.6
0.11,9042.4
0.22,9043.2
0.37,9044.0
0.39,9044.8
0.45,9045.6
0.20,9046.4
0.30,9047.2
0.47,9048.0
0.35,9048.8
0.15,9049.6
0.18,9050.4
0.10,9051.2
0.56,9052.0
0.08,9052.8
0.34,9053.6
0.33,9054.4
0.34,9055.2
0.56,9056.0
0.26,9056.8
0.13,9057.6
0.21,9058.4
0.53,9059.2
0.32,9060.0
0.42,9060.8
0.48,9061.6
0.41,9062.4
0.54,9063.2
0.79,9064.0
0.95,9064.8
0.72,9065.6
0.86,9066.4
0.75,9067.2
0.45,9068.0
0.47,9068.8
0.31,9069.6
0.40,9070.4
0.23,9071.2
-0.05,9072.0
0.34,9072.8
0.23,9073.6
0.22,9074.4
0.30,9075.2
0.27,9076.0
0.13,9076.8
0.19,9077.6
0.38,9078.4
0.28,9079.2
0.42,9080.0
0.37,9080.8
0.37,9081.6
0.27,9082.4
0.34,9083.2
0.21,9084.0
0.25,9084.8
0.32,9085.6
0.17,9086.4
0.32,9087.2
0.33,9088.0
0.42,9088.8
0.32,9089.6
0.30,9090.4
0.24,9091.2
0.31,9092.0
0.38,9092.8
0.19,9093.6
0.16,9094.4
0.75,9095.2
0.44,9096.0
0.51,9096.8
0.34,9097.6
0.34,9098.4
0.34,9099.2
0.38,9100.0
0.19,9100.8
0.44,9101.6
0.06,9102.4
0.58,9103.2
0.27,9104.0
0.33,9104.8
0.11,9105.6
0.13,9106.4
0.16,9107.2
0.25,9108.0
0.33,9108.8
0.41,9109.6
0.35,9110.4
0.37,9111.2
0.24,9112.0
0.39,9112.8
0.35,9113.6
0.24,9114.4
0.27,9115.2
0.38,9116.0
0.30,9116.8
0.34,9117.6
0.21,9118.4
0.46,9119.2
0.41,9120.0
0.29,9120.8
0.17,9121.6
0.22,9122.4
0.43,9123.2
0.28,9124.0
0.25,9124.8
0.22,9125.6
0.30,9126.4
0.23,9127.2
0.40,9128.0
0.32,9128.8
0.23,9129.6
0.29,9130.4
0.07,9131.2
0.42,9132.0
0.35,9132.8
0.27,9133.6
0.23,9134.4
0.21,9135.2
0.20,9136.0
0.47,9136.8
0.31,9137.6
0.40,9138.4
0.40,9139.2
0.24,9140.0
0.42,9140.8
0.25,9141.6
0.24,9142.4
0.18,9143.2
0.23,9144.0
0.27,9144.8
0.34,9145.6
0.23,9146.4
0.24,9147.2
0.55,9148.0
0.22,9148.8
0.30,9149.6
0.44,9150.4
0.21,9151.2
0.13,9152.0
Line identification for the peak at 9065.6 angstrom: [O III]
